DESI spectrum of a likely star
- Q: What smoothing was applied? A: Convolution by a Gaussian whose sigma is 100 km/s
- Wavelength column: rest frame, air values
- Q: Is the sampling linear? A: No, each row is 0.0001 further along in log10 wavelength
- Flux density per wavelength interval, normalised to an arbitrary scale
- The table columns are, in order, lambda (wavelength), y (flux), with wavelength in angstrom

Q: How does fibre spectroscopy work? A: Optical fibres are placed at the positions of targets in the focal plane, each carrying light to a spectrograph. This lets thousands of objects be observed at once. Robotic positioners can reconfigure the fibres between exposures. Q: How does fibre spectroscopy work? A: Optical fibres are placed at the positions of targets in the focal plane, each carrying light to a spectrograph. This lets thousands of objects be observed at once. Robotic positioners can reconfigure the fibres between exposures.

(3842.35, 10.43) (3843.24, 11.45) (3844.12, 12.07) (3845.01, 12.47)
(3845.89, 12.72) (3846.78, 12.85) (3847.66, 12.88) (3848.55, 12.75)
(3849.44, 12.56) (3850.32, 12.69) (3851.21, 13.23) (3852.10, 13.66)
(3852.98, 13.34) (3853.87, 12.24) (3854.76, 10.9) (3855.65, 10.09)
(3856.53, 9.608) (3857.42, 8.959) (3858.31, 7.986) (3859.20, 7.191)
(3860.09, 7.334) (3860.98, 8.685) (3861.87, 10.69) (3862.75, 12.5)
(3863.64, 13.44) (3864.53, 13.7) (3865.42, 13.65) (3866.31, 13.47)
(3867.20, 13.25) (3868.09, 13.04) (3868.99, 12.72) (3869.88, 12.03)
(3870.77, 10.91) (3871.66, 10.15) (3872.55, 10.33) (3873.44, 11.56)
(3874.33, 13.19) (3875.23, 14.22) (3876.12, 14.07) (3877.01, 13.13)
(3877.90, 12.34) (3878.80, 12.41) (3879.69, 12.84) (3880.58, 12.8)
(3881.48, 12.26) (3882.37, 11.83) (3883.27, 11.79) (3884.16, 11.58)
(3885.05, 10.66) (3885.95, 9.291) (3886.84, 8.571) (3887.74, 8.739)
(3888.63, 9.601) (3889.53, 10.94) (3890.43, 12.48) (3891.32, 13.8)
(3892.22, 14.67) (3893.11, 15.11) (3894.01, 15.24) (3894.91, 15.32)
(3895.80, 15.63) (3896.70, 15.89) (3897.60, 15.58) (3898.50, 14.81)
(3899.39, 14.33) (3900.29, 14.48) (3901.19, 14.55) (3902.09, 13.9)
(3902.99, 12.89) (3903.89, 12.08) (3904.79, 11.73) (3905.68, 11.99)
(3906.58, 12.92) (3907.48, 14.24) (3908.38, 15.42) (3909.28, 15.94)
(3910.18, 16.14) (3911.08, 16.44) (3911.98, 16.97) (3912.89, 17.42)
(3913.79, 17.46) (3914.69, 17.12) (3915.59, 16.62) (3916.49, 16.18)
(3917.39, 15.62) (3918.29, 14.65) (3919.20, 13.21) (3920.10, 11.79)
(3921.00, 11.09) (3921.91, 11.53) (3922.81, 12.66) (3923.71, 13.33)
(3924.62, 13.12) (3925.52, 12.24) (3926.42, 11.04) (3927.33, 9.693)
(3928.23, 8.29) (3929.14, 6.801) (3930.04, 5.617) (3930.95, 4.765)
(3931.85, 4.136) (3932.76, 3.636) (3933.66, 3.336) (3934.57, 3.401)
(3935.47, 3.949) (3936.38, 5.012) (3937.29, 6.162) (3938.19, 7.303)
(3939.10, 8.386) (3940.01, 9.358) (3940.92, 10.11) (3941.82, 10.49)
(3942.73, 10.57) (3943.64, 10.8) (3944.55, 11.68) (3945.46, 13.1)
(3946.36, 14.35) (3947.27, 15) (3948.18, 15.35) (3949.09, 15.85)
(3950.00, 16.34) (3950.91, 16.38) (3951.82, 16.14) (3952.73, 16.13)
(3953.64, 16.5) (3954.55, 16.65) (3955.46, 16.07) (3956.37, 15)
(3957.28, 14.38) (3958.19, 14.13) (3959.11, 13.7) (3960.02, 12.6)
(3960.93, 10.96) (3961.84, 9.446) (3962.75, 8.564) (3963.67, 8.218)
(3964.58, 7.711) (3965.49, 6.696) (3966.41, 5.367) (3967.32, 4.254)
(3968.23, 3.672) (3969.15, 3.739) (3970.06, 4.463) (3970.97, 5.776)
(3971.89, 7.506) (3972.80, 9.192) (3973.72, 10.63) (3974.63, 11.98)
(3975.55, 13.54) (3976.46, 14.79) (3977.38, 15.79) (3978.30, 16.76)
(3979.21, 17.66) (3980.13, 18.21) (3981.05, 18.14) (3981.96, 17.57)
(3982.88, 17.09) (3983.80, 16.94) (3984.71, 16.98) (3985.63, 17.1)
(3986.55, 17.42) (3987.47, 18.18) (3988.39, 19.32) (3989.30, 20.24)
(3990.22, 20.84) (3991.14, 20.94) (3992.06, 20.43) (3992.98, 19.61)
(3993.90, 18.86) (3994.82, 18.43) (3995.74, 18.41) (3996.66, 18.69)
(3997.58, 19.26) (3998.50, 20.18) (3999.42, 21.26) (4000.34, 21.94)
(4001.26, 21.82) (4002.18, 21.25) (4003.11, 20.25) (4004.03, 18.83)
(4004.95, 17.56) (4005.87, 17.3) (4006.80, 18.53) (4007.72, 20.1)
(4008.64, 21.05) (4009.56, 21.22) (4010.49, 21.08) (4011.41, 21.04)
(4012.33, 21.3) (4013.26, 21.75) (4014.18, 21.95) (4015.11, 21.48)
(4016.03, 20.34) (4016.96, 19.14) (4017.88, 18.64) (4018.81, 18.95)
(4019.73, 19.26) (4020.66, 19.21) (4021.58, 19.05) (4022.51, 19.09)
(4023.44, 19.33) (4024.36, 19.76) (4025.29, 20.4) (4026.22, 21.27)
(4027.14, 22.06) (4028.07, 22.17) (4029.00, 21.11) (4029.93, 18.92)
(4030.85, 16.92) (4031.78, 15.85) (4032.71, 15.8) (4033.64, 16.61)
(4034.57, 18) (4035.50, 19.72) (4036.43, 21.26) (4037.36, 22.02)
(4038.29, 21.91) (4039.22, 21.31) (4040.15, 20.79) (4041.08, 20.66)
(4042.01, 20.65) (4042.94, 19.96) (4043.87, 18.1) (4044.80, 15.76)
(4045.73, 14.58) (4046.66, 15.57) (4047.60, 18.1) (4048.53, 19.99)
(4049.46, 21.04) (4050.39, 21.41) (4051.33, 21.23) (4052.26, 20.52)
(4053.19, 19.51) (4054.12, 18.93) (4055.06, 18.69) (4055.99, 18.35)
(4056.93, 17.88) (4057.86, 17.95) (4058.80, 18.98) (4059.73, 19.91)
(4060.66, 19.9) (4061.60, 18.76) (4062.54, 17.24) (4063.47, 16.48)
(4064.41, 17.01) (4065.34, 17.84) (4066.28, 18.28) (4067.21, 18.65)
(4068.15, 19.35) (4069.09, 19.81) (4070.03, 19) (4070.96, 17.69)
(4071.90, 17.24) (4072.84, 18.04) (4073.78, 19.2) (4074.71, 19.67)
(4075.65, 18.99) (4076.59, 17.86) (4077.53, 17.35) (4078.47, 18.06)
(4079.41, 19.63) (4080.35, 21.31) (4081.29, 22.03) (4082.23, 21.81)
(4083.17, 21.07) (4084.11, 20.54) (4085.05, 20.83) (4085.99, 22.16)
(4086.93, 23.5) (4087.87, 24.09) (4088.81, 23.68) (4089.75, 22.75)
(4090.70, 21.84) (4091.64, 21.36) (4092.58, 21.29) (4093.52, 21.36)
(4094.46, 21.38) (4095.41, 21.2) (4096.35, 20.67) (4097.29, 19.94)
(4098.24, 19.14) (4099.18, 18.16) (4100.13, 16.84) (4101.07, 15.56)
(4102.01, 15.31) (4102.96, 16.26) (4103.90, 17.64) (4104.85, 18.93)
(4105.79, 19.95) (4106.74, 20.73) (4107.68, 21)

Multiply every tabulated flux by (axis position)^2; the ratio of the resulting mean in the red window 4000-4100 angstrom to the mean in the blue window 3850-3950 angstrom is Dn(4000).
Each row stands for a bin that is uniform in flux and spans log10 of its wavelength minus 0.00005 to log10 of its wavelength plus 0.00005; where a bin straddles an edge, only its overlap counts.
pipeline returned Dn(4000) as 1.78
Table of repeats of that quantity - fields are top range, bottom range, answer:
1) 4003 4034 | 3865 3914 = 1.58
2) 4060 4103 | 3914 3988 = 1.79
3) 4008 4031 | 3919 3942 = 2.53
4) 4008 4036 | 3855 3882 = 1.84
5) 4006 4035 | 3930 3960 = 1.83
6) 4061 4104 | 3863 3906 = 1.69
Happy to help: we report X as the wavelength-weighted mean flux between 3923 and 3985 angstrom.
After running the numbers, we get 11.1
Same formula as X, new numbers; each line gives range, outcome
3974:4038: 19.1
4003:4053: 19.6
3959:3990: 12.4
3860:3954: 12.2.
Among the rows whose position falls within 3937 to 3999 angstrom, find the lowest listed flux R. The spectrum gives 3.672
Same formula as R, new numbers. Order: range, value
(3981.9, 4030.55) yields 16.94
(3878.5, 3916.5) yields 8.571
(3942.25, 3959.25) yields 10.57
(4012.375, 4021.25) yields 18.64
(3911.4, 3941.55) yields 3.336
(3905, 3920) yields 11.99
